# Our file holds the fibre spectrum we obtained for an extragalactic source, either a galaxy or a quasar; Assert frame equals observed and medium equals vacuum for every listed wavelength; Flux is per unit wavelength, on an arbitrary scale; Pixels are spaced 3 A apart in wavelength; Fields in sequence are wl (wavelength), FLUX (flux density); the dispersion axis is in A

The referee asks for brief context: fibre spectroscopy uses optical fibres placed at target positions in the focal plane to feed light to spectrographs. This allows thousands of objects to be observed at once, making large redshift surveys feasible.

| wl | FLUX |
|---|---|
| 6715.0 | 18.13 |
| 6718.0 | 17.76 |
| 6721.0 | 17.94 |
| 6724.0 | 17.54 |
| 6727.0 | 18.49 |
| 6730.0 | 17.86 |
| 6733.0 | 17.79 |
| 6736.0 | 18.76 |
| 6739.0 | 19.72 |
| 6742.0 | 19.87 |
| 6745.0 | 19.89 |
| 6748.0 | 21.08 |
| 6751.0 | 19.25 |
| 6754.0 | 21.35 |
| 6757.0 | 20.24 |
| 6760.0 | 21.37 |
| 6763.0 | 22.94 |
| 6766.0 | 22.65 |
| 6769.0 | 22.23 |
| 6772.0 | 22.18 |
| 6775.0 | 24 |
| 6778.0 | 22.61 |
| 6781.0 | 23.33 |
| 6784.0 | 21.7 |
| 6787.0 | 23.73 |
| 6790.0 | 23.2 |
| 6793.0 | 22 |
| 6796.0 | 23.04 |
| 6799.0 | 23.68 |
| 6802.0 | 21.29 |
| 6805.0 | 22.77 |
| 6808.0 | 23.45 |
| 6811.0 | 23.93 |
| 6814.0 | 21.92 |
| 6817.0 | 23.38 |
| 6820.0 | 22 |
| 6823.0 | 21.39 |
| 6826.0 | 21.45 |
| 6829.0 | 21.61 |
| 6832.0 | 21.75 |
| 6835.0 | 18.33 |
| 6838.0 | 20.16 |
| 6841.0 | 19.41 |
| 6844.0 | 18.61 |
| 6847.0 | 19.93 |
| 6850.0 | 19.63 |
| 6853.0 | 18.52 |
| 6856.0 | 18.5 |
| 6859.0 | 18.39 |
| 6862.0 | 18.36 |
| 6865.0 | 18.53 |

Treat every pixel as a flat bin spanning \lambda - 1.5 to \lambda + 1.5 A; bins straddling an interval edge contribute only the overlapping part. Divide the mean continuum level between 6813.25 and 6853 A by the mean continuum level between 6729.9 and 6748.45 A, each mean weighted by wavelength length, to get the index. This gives 1.1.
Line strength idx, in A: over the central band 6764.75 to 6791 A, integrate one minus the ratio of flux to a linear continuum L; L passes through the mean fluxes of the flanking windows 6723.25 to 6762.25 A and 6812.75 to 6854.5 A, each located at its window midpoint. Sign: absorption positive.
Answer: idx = -3.8 A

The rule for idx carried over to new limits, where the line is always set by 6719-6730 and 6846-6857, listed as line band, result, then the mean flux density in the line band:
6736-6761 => -2.8 A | 20.2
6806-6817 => -2.6 A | 23.1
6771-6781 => -2.5 A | 23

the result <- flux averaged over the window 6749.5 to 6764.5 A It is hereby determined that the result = 21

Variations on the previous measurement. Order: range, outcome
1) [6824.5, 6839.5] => 20.7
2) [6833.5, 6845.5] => 19.1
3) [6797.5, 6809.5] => 22.8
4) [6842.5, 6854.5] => 19.2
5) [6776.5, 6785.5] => 22.5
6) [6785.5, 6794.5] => 23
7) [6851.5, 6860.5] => 18.5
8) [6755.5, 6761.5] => 20.8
